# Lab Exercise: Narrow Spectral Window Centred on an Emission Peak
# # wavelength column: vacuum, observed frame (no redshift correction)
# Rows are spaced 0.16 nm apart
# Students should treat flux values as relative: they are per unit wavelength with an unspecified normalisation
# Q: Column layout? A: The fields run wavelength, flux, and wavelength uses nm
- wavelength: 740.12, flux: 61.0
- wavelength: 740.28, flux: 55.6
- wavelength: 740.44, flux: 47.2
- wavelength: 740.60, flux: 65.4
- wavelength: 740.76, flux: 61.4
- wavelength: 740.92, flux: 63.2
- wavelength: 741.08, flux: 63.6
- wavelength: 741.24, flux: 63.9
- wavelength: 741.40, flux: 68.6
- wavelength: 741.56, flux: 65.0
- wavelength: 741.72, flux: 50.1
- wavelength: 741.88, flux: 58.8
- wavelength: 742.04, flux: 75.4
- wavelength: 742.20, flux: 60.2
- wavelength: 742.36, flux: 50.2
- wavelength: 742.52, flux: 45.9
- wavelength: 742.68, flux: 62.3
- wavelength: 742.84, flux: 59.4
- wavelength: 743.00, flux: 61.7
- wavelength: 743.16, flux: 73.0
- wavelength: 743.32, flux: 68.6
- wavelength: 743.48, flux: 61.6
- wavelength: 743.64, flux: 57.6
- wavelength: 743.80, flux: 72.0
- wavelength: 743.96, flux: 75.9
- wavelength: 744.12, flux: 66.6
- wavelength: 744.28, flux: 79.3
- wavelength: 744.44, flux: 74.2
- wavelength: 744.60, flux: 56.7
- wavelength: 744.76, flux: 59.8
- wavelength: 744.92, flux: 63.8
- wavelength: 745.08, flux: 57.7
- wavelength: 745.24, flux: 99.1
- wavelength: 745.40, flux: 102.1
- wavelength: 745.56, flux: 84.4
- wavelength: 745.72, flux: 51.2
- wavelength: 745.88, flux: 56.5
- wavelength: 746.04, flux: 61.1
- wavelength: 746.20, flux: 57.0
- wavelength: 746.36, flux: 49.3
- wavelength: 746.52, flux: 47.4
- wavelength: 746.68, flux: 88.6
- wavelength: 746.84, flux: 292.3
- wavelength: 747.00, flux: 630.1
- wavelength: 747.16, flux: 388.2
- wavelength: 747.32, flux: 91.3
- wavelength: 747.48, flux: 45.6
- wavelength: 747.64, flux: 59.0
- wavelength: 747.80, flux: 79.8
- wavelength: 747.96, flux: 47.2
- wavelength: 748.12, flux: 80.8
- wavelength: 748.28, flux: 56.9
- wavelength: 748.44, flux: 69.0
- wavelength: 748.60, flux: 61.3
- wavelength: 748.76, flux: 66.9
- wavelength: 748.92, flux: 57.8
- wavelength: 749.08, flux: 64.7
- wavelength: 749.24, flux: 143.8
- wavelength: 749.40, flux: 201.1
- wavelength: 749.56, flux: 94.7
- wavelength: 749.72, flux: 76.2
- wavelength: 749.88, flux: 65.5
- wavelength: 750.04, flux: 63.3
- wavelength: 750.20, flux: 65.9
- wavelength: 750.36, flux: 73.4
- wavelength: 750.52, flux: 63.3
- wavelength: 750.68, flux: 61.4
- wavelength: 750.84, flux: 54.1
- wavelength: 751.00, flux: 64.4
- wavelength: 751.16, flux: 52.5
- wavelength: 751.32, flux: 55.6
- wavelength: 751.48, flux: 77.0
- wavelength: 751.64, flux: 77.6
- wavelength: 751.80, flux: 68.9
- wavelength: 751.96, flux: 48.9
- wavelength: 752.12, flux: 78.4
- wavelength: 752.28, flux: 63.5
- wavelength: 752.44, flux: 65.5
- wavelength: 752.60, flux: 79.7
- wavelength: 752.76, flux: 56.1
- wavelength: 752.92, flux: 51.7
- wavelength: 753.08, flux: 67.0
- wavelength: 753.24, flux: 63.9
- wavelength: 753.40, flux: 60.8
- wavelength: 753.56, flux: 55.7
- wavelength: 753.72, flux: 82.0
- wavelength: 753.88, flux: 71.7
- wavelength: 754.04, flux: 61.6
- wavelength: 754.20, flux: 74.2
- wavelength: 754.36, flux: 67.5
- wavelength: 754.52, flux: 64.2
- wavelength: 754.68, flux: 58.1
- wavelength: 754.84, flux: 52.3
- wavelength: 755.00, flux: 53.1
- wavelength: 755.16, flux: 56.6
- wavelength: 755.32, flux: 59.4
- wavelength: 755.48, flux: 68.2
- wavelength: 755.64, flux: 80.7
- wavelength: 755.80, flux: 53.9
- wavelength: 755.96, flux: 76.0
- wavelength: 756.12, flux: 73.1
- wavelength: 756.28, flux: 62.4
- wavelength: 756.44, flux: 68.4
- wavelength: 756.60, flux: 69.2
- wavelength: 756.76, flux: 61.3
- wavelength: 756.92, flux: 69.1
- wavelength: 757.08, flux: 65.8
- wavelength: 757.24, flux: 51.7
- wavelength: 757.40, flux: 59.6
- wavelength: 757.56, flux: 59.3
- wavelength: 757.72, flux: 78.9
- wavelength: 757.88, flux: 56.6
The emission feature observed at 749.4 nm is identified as [N II] 6583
